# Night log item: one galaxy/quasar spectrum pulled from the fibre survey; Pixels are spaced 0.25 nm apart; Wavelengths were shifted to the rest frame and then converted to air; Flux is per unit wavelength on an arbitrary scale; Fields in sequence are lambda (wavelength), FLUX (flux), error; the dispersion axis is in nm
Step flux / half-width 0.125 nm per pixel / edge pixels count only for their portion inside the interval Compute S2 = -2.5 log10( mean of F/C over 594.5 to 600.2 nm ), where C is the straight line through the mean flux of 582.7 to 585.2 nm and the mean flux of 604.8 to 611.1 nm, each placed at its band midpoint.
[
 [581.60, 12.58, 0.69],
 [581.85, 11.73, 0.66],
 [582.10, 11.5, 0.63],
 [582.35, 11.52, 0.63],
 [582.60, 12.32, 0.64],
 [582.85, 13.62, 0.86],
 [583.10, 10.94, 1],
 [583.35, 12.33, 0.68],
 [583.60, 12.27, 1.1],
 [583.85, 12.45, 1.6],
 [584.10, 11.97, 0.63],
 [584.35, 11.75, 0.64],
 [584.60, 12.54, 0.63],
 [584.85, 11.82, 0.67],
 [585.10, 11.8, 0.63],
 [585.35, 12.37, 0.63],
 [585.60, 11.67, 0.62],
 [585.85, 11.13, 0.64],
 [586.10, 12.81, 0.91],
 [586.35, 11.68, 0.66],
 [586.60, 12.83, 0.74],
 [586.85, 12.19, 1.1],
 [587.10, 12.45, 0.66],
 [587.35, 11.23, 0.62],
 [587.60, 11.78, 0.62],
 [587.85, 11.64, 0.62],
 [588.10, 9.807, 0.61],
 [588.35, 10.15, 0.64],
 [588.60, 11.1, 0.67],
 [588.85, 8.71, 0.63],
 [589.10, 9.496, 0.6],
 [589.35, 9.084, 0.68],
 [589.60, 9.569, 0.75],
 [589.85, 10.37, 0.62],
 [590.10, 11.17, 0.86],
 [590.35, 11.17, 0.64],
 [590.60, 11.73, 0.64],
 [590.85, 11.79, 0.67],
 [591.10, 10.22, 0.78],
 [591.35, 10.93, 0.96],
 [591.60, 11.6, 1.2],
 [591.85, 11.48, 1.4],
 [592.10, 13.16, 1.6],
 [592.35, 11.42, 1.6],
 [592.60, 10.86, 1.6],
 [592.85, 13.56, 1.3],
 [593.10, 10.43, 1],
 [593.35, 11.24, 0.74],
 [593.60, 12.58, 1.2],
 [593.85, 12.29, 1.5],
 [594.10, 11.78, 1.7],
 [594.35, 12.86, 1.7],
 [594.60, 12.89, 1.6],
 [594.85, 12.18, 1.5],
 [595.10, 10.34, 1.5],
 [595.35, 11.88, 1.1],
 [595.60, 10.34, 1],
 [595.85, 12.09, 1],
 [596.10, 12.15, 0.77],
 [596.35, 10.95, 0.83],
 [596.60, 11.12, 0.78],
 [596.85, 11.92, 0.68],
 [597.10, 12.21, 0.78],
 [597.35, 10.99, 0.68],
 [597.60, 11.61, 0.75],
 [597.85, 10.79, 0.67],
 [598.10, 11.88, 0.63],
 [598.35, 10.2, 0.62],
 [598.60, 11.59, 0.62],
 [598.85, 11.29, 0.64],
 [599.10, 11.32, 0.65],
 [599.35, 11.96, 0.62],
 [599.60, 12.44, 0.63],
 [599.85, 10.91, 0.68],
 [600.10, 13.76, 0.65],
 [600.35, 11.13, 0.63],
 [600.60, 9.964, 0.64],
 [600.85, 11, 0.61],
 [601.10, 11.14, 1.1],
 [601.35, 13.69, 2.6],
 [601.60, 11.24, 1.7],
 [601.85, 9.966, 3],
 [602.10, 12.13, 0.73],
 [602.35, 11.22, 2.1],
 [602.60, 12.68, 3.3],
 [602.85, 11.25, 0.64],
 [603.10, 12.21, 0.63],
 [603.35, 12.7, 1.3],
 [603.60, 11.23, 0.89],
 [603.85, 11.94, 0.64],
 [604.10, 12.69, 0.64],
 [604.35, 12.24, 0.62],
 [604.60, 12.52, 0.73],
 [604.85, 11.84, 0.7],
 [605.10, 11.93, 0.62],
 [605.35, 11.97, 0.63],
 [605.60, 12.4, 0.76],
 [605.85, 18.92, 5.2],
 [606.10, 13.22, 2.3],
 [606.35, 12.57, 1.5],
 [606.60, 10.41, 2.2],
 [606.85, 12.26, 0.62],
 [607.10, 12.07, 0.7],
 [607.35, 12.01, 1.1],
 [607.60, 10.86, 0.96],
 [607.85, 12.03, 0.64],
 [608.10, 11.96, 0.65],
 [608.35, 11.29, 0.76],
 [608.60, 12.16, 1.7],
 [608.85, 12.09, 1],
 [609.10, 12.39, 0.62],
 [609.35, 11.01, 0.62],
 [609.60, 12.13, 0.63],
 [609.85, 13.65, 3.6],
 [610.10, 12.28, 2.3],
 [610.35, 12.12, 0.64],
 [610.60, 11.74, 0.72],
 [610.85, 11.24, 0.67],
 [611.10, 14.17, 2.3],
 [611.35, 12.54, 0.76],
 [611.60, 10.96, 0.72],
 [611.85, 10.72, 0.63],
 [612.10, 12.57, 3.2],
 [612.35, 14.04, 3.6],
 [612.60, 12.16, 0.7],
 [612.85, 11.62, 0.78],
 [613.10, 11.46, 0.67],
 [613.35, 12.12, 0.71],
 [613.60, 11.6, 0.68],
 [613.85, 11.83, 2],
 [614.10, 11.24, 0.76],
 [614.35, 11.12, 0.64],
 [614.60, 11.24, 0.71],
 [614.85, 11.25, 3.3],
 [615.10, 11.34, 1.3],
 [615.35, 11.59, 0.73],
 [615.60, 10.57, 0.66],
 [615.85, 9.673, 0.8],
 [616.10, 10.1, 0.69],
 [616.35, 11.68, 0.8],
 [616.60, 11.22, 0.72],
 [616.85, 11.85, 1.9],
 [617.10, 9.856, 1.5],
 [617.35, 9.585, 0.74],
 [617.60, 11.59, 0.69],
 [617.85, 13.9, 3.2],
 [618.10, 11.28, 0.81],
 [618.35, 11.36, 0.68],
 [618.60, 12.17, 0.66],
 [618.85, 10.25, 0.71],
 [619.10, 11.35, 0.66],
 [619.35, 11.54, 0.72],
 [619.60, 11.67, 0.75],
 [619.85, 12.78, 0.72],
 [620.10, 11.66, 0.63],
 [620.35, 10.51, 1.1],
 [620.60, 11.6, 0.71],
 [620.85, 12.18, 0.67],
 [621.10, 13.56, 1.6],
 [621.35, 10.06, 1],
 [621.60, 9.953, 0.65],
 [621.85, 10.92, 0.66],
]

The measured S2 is 0.06 mag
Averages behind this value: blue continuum 12.2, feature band 11.6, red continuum 12.3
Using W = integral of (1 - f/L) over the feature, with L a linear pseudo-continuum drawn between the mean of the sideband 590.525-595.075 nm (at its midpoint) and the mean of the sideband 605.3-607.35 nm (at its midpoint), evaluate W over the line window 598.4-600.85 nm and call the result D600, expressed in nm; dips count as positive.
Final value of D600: 0.17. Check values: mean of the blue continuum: 11.8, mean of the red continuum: 13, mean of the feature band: 11.5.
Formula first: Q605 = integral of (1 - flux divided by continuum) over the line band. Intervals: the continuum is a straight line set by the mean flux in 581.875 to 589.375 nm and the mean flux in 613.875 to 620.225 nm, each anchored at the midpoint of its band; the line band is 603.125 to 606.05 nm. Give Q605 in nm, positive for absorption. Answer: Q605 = -0.35 nm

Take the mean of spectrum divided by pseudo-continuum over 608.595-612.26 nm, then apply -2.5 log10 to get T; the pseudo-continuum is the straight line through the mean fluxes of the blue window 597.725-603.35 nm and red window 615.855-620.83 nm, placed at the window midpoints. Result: -0.064 mag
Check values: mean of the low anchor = 11.6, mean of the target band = 12.1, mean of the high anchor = 11.3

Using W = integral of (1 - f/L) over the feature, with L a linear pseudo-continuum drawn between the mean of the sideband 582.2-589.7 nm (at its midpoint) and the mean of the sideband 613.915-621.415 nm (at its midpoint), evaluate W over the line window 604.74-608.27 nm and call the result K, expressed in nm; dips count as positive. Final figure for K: -0.32 nm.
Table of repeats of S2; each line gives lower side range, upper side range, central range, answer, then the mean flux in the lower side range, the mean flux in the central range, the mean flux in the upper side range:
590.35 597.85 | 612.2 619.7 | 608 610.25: -0.06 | 11.7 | 12.1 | 11.4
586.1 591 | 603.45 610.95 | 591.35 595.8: -0.04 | 11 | 11.8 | 12.2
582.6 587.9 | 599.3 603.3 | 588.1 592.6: 0.11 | 12.1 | 10.7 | 11.7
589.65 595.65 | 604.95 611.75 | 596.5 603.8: 0.03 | 11.6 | 11.6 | 12.3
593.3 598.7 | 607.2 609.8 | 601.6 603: 0.03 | 11.6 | 11.4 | 11.8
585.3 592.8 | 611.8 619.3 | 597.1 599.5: -0.01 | 11.2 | 11.4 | 11.4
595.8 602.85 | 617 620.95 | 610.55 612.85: -0.07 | 11.5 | 12.2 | 11.5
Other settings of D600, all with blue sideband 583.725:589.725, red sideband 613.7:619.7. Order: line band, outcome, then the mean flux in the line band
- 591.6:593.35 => -0.07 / 11.8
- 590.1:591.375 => 0.01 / 11.2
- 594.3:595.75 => -0.05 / 11.7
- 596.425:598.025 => -0.02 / 11.4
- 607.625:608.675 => -0.05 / 11.8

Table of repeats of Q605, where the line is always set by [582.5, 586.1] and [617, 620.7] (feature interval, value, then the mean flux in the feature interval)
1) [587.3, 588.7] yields 0.13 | 10.9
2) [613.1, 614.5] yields -0.01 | 11.6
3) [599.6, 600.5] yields -0.01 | 11.9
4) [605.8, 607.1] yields -0.15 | 13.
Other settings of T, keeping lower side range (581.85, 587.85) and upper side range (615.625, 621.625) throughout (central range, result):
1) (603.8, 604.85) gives -0.06 mag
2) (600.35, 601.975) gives 0.05 mag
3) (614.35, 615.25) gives 0.01 mag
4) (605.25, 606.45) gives -0.20 mag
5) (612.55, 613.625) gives -0.03 mag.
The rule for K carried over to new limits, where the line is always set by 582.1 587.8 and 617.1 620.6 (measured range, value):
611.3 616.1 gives 0.02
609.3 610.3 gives -0.06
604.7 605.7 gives -0.03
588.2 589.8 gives 0.30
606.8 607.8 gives -0.01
